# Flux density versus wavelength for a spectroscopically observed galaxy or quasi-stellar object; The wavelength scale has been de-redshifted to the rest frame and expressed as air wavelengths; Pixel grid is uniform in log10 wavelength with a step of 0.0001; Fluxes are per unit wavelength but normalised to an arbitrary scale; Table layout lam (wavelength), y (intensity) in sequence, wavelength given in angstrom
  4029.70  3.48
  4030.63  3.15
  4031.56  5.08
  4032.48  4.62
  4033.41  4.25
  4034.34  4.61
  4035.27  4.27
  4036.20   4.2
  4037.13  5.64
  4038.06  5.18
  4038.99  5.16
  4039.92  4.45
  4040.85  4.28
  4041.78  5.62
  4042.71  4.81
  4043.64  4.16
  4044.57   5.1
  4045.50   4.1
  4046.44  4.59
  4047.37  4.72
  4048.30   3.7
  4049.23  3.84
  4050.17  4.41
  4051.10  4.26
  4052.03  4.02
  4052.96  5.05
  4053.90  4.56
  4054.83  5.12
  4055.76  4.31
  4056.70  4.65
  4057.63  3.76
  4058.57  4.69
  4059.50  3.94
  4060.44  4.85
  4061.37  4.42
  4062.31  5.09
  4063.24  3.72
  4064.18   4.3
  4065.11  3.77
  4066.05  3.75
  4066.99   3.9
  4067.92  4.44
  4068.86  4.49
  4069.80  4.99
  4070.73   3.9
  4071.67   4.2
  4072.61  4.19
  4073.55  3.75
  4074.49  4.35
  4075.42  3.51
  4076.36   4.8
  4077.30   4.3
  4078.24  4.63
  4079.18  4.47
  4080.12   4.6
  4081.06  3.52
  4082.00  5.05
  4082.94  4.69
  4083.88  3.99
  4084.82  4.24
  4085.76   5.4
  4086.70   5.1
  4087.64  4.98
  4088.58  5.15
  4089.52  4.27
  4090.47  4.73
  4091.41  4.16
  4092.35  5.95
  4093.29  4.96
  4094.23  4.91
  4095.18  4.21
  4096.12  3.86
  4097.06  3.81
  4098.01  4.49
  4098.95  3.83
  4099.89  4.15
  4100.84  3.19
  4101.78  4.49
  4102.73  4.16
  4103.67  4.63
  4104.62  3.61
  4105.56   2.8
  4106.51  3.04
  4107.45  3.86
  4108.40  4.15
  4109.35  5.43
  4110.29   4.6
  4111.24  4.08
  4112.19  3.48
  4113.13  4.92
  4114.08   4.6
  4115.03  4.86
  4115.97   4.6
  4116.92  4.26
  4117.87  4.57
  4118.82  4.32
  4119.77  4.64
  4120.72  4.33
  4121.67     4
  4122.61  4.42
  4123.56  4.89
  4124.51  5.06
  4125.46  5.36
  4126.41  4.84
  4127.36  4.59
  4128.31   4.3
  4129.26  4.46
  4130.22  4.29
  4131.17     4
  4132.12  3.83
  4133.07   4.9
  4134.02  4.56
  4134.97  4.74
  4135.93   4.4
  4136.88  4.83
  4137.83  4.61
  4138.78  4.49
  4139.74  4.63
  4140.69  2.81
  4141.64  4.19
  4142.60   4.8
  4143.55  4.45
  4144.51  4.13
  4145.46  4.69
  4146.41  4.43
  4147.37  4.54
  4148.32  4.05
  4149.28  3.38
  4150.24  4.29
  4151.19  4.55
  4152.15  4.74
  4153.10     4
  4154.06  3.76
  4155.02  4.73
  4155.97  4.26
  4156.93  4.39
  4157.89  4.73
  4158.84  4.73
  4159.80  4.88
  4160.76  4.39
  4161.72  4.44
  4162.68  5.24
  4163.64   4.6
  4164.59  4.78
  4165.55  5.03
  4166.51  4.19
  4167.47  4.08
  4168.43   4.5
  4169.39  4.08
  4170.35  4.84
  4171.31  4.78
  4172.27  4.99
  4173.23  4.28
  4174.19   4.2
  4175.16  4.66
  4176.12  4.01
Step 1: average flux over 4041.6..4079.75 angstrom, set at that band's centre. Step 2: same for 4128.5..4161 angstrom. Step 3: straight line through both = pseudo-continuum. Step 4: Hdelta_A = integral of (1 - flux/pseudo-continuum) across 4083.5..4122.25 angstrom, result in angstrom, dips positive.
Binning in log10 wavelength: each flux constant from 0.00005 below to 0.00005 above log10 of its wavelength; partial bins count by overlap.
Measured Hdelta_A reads 0.0 angstrom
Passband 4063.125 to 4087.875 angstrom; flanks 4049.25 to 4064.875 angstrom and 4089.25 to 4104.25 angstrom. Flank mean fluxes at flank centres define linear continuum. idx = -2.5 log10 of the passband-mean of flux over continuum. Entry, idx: 0.01 mag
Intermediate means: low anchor 4.42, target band 4.34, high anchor 4.36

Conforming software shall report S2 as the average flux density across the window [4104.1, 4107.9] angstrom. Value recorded 3.34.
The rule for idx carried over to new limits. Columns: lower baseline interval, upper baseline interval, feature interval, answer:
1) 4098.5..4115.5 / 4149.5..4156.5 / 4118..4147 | -0.064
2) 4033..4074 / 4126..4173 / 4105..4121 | 0.045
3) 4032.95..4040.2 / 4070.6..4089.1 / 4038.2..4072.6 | 0.044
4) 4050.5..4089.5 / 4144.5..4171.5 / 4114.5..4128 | -0.044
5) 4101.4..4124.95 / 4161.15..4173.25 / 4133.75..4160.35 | 0.029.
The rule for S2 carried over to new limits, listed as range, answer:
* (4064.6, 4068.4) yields 3.97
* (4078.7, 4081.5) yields 4.2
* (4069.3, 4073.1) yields 4.32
